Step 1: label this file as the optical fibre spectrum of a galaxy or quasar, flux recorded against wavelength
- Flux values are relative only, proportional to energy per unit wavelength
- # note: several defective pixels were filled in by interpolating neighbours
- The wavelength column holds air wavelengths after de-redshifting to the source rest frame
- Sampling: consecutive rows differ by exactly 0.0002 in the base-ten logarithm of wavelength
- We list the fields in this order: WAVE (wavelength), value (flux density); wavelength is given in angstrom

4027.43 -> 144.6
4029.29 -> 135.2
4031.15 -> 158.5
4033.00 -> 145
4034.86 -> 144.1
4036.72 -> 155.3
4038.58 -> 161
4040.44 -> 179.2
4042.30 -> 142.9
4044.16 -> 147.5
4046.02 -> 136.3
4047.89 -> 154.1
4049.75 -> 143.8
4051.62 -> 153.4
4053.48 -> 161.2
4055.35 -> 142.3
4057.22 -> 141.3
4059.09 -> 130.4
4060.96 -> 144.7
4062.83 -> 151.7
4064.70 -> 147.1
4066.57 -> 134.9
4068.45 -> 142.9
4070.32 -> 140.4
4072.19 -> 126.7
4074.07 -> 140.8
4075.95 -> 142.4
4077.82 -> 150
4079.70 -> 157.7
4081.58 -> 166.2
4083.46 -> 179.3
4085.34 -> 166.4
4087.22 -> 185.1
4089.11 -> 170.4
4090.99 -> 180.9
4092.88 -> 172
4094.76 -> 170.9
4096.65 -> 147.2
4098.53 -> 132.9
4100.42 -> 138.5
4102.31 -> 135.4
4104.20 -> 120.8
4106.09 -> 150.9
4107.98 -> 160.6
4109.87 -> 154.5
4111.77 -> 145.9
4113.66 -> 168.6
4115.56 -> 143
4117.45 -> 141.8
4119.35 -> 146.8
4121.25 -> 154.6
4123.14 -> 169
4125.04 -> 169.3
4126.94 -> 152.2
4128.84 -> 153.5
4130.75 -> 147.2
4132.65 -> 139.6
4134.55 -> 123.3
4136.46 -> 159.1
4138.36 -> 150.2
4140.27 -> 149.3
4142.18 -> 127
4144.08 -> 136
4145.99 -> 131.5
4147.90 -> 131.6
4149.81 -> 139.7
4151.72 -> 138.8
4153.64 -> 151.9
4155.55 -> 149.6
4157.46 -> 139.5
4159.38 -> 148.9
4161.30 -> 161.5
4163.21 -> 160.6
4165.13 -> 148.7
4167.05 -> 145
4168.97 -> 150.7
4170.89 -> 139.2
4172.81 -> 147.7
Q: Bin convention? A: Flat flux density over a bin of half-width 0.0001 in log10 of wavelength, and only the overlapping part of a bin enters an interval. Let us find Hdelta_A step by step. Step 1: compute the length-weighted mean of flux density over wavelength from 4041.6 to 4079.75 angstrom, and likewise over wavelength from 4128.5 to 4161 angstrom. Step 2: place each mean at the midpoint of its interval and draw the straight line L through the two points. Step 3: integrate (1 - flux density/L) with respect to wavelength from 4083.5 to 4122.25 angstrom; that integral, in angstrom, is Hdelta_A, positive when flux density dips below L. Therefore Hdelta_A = -3.17 angstrom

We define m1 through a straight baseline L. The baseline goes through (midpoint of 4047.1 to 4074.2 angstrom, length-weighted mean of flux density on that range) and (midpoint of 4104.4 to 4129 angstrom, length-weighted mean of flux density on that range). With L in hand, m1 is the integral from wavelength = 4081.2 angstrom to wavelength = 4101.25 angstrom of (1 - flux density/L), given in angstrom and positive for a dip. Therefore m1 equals -2.1 angstrom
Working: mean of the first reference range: 144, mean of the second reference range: 154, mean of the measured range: 165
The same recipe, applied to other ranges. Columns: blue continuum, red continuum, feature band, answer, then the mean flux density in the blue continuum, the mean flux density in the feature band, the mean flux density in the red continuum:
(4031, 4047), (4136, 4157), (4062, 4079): 0.8 angstrom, 152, 142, 142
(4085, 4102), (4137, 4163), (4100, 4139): 1.1 angstrom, 162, 149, 144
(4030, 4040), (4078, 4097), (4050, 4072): 2.4 angstrom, 154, 144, 169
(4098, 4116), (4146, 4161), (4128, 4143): 0.0 angstrom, 145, 144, 143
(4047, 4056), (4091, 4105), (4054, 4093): -0.8 angstrom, 151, 153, 148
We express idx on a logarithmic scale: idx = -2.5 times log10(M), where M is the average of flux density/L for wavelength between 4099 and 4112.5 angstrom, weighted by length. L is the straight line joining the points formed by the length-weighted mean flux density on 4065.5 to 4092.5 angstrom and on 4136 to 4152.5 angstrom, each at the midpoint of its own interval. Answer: 0.05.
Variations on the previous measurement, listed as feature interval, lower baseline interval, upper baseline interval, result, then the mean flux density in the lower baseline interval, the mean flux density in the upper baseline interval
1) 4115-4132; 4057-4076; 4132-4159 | -0.093 mag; 140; 141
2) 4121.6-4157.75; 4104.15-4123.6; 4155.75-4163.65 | 0.046 mag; 152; 152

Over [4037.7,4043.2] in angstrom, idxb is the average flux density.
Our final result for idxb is 161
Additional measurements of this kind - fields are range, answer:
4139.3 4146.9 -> 136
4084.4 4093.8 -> 175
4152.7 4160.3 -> 148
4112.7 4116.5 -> 156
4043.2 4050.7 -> 145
